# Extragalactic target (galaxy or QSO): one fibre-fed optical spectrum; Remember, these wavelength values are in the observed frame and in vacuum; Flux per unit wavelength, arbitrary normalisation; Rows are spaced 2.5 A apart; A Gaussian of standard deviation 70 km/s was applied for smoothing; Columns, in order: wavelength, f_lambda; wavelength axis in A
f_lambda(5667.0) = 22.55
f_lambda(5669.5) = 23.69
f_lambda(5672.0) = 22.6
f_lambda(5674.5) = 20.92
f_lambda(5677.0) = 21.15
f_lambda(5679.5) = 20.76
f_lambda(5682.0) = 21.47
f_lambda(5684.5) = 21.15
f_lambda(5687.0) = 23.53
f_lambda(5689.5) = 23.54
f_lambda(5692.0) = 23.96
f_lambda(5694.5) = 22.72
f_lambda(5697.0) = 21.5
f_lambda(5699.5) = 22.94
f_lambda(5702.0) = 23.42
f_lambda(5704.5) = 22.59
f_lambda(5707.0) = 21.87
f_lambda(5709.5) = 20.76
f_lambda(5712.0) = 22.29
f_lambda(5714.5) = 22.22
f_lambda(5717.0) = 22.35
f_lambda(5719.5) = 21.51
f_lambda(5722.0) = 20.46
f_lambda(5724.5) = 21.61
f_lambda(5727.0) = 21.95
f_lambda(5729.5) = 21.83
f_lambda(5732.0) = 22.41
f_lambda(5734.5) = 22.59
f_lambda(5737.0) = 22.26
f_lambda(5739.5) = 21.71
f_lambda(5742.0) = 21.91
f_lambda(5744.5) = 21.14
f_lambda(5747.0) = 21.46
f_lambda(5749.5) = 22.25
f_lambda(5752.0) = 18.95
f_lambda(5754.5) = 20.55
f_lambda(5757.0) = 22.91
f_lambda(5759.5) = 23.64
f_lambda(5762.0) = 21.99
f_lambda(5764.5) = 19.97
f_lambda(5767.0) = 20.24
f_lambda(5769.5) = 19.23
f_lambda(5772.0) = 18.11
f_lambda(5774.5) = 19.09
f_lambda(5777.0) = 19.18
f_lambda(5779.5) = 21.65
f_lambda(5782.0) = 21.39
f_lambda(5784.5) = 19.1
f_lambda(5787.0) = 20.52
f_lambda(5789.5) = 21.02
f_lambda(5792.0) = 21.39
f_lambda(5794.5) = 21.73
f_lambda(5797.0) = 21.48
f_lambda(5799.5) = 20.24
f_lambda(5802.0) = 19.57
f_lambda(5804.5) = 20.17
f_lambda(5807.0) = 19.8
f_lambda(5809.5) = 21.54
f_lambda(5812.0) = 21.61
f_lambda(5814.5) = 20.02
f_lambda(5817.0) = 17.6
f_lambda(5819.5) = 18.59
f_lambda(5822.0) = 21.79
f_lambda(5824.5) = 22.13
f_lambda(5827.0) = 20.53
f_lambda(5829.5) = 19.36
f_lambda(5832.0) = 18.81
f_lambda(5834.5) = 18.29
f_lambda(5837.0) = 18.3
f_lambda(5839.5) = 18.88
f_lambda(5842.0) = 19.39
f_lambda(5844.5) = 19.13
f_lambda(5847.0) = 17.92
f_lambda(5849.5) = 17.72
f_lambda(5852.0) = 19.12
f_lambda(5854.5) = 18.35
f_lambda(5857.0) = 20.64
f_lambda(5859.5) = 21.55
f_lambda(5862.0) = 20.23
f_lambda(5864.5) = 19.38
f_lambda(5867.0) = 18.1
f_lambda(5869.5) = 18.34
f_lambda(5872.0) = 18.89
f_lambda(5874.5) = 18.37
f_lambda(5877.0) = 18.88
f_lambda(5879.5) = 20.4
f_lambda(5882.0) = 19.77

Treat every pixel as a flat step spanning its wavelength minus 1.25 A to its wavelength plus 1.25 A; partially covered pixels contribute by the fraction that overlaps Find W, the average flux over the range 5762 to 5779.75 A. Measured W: 19.7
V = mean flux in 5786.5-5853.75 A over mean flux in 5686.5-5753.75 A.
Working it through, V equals 0.9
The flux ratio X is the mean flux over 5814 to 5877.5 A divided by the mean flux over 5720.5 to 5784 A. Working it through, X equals 0.91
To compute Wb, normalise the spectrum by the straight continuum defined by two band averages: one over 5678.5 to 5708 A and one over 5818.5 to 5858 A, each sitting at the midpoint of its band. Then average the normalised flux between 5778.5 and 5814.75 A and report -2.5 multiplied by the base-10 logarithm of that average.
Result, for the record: -0.03 mag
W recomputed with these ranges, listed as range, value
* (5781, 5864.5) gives 19.9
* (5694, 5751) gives 22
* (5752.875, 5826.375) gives 20.6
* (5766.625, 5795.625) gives 20.2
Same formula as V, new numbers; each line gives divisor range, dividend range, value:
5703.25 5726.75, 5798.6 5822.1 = 0.92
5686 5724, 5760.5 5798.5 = 0.91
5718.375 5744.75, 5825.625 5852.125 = 0.87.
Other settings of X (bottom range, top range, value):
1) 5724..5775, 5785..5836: 0.95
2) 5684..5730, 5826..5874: 0.86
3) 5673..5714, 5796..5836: 0.91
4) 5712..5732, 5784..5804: 0.95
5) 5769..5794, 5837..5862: 0.95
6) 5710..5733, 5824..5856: 0.87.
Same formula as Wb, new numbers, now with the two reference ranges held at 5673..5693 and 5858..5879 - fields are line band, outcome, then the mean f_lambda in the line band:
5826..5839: 0.04 mag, 19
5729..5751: -0.04 mag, 21.9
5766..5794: 0.02 mag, 20.1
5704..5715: -0.01 mag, 21.9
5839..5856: 0.05 mag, 18.7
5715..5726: 0.00 mag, 21.5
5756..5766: -0.06 mag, 22.1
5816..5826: -0.01 mag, 20.1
